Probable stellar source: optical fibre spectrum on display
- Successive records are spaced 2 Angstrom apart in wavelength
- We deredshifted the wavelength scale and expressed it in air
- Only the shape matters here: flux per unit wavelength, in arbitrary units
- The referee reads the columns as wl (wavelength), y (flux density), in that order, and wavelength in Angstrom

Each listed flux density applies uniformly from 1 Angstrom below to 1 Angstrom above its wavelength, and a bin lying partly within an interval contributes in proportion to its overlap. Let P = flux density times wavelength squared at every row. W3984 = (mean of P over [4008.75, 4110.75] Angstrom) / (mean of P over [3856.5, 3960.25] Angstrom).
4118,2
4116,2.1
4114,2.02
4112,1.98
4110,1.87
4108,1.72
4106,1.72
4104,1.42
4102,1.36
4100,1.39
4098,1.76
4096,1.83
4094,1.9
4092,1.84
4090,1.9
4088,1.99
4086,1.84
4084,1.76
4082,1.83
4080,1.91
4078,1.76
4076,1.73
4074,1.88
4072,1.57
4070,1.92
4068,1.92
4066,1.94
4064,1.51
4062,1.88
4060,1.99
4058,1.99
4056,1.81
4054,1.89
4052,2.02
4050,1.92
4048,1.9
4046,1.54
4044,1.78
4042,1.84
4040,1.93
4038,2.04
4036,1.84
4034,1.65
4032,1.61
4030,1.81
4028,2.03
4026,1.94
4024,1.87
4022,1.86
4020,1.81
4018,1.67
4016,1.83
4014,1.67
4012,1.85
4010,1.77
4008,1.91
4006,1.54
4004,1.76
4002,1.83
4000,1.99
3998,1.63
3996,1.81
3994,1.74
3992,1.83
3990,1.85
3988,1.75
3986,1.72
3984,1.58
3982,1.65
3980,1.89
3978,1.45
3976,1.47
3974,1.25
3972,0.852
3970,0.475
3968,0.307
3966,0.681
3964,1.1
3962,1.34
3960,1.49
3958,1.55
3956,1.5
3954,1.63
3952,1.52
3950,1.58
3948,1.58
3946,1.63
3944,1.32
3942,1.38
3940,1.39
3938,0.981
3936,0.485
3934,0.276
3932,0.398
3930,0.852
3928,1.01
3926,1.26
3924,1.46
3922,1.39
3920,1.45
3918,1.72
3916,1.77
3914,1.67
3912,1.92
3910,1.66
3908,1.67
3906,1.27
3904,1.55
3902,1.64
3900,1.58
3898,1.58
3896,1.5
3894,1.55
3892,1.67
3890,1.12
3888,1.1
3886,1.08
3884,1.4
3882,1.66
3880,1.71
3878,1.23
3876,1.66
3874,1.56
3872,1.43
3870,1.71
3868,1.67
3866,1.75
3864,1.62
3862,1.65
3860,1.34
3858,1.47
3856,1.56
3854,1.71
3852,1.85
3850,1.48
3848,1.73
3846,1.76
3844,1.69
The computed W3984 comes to 1.37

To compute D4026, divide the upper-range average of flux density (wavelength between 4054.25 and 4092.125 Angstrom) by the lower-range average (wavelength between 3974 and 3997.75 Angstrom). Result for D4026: 1.1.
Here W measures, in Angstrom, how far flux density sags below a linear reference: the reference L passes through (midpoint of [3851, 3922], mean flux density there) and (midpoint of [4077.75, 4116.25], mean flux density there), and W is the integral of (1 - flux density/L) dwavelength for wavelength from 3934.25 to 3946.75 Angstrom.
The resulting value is 3.73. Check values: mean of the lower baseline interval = 1.55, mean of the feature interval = 1.13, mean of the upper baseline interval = 1.79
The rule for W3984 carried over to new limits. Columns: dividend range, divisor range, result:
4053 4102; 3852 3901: 1.32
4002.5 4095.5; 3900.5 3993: 1.42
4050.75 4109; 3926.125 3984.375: 1.60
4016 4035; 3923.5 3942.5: 2.05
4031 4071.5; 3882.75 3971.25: 1.50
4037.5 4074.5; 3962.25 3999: 1.38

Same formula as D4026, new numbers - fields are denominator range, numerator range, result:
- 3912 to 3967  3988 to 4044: 1.41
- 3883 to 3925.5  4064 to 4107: 1.17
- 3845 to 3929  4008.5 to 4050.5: 1.18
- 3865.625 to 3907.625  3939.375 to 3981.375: 0.87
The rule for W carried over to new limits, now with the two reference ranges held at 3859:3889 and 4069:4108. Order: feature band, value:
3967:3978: 4.7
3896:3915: -0.8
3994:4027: -2.6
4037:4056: -1.9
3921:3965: 9.8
